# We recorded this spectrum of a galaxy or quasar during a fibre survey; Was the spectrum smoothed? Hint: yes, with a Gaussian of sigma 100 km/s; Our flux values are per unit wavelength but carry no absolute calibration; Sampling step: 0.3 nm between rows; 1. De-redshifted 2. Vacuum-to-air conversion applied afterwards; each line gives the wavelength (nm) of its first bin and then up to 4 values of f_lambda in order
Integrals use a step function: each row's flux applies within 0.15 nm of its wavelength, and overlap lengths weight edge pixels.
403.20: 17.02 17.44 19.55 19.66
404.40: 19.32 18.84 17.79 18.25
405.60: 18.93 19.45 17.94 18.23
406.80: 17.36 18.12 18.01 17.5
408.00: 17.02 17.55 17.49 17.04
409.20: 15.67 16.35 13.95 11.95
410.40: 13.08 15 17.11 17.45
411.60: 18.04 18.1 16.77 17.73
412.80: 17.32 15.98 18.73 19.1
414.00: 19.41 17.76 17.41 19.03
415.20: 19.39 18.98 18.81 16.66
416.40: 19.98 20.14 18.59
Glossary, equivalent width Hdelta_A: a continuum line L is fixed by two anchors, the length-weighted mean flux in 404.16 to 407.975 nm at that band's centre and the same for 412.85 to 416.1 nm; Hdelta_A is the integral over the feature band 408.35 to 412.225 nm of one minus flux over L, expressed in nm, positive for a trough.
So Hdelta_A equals 0.49 nm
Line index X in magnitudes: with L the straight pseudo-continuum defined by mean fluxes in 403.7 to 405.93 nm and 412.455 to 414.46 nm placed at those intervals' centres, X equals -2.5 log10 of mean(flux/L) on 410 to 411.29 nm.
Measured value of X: 0.24 mag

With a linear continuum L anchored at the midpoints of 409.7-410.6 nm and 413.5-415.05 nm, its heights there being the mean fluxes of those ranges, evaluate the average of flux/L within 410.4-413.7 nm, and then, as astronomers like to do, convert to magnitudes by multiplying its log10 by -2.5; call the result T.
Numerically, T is -0.105 mag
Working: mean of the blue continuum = 13.1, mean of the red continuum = 18.5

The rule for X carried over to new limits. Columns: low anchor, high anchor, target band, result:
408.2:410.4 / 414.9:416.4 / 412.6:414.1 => -0.03 mag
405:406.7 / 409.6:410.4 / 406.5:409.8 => -0.11 mag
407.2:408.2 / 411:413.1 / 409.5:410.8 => 0.26 mag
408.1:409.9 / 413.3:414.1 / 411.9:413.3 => 0.08 mag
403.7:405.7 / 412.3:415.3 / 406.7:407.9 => 0.06 mag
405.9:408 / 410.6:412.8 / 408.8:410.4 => 0.19 mag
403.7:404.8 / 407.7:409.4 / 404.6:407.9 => 0.00 mag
